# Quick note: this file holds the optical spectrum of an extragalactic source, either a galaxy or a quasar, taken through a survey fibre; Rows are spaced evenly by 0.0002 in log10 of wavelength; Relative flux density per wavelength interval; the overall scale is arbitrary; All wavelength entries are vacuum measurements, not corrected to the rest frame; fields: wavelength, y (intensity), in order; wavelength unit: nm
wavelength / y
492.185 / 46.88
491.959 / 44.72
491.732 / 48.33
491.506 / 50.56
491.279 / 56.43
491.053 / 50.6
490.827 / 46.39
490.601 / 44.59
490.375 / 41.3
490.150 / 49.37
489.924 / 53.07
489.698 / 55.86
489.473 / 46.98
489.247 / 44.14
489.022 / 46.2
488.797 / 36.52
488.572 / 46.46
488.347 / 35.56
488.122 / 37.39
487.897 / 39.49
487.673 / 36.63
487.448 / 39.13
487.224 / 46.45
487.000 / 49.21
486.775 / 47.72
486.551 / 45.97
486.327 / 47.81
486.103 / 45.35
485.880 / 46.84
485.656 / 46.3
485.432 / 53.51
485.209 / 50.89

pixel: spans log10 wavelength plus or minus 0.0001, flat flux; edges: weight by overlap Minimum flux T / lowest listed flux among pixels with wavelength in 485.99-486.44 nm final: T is 45.35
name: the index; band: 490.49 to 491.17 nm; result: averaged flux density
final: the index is 47.3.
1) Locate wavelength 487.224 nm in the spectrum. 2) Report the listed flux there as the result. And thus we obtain 46.45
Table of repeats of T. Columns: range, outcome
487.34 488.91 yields 35.56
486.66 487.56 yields 39.13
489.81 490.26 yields 49.37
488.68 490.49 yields 36.52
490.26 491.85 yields 41.3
